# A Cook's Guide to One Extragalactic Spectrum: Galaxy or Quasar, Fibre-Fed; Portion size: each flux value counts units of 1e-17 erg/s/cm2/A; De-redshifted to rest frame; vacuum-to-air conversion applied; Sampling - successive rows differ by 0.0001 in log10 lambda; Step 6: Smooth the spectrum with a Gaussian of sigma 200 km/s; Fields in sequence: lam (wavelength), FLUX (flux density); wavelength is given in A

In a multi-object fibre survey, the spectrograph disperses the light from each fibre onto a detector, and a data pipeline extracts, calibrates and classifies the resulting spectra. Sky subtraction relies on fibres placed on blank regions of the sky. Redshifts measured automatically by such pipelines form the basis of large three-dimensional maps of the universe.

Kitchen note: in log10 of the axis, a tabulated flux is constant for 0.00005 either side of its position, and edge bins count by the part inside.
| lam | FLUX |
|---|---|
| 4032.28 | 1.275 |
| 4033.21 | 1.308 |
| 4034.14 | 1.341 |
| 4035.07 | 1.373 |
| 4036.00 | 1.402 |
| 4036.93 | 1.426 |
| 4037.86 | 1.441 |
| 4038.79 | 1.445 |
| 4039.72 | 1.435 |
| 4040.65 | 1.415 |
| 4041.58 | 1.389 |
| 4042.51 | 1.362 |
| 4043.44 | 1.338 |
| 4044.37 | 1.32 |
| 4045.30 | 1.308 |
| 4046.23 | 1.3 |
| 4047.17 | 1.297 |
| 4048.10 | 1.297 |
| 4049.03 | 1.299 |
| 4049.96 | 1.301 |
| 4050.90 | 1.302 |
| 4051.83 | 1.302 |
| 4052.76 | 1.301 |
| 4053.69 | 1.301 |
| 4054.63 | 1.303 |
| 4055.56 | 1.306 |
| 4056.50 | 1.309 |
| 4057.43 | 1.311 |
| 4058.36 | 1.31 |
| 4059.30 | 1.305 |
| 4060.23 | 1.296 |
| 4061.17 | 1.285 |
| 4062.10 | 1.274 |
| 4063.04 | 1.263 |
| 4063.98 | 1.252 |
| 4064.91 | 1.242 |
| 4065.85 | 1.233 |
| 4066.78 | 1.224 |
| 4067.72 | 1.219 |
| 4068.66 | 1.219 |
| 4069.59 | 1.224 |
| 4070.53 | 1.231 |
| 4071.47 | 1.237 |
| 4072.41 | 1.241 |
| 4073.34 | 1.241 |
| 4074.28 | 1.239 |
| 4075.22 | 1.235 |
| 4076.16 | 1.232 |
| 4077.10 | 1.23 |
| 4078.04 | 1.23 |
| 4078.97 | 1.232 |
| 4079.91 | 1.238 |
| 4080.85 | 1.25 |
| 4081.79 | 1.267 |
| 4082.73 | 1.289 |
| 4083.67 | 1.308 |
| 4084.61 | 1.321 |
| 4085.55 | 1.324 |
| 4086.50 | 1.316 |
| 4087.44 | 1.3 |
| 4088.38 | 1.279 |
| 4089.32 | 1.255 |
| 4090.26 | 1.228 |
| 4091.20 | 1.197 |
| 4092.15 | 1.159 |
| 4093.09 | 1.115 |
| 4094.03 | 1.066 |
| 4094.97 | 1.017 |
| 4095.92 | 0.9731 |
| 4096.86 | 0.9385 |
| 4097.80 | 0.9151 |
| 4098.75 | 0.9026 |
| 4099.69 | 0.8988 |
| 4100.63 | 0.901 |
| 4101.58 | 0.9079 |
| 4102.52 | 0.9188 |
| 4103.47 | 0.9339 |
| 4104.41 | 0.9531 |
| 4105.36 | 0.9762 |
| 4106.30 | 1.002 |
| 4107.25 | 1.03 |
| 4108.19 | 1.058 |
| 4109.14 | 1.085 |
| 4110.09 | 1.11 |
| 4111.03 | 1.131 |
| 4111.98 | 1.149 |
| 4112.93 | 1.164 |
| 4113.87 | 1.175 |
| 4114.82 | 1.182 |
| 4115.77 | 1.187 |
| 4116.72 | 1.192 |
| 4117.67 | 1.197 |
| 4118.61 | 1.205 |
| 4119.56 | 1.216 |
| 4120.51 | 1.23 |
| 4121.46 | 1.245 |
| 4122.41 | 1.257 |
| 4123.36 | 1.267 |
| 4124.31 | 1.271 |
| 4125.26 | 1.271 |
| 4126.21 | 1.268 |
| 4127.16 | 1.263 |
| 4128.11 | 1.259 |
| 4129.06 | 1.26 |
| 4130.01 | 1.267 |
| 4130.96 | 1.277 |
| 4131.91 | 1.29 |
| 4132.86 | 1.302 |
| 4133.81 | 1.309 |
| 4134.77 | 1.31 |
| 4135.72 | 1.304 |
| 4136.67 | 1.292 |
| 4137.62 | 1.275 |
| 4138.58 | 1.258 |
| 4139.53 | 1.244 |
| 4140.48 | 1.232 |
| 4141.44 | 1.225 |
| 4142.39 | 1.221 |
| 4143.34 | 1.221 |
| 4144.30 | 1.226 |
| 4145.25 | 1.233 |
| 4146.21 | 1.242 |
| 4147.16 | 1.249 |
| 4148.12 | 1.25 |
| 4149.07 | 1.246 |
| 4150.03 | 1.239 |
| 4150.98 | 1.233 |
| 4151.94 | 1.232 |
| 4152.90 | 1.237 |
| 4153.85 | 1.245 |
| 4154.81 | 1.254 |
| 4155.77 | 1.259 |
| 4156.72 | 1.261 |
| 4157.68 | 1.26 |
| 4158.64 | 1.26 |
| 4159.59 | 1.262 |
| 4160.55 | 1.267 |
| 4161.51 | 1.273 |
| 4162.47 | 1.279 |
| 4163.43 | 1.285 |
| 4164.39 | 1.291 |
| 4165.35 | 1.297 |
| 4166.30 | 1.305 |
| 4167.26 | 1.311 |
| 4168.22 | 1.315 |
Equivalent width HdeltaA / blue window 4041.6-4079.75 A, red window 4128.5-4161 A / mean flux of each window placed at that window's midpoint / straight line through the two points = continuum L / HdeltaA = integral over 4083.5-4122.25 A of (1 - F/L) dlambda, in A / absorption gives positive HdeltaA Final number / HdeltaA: 4.7 A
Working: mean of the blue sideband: 1.27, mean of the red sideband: 1.26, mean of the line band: 1.11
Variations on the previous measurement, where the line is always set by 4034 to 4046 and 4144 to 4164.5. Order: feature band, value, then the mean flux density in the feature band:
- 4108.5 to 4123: 1.3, 1.18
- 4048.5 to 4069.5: 1.3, 1.28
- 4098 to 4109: 3.0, 0.956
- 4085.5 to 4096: 1.1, 1.19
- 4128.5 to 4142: 0.0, 1.27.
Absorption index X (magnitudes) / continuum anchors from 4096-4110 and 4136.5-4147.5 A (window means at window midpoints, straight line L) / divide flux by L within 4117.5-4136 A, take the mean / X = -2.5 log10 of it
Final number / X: -0.12 mag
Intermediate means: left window 0.963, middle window 1.26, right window 1.24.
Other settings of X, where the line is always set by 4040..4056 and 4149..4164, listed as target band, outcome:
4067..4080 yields 0.064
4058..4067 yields 0.037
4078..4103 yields 0.142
